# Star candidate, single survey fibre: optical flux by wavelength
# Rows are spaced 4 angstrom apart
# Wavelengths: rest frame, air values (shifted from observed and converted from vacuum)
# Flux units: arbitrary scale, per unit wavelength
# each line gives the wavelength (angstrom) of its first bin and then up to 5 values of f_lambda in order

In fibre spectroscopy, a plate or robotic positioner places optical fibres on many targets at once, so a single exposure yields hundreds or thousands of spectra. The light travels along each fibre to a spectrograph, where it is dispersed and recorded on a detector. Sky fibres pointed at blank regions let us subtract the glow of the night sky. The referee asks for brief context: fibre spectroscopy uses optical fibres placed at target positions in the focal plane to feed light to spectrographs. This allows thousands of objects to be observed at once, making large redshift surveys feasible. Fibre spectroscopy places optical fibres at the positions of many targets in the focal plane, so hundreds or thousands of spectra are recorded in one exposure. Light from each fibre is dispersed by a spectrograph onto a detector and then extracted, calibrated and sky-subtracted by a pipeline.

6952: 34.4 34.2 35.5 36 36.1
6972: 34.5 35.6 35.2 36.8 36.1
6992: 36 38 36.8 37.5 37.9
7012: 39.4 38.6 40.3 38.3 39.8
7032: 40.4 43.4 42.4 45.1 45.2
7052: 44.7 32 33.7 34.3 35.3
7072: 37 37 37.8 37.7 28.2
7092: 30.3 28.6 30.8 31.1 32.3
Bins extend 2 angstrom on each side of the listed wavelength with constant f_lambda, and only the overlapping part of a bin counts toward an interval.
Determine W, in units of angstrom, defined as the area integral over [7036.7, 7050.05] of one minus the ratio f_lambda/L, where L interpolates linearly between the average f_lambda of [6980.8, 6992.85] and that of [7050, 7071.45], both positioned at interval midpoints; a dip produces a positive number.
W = -3.0 angstrom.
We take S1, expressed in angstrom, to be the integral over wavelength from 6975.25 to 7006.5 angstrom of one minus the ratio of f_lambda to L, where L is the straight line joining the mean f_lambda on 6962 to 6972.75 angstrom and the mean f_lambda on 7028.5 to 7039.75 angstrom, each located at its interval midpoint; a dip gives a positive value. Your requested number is 1.0 angstrom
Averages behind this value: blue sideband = 35.7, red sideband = 41.7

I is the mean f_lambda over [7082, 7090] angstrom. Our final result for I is 33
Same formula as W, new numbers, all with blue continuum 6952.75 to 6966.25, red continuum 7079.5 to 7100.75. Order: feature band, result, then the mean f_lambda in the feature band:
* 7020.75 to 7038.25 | -3.7 angstrom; 40.5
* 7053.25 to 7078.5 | -2.1 angstrom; 35.2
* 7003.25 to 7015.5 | -1.6 angstrom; 38.4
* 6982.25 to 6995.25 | -0.8 angstrom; 36.5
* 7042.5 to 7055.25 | -4.2 angstrom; 43.7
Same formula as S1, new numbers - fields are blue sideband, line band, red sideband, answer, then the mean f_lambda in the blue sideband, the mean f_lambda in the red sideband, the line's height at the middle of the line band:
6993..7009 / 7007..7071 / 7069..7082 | -3.7 angstrom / 37.4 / 37.1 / 37.3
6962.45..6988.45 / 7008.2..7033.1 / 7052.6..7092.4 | -2.8 angstrom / 35.7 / 34.9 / 35.3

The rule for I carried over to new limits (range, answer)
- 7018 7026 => 39.3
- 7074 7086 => 37.5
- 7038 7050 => 44.2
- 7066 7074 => 36.1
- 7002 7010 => 37.7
